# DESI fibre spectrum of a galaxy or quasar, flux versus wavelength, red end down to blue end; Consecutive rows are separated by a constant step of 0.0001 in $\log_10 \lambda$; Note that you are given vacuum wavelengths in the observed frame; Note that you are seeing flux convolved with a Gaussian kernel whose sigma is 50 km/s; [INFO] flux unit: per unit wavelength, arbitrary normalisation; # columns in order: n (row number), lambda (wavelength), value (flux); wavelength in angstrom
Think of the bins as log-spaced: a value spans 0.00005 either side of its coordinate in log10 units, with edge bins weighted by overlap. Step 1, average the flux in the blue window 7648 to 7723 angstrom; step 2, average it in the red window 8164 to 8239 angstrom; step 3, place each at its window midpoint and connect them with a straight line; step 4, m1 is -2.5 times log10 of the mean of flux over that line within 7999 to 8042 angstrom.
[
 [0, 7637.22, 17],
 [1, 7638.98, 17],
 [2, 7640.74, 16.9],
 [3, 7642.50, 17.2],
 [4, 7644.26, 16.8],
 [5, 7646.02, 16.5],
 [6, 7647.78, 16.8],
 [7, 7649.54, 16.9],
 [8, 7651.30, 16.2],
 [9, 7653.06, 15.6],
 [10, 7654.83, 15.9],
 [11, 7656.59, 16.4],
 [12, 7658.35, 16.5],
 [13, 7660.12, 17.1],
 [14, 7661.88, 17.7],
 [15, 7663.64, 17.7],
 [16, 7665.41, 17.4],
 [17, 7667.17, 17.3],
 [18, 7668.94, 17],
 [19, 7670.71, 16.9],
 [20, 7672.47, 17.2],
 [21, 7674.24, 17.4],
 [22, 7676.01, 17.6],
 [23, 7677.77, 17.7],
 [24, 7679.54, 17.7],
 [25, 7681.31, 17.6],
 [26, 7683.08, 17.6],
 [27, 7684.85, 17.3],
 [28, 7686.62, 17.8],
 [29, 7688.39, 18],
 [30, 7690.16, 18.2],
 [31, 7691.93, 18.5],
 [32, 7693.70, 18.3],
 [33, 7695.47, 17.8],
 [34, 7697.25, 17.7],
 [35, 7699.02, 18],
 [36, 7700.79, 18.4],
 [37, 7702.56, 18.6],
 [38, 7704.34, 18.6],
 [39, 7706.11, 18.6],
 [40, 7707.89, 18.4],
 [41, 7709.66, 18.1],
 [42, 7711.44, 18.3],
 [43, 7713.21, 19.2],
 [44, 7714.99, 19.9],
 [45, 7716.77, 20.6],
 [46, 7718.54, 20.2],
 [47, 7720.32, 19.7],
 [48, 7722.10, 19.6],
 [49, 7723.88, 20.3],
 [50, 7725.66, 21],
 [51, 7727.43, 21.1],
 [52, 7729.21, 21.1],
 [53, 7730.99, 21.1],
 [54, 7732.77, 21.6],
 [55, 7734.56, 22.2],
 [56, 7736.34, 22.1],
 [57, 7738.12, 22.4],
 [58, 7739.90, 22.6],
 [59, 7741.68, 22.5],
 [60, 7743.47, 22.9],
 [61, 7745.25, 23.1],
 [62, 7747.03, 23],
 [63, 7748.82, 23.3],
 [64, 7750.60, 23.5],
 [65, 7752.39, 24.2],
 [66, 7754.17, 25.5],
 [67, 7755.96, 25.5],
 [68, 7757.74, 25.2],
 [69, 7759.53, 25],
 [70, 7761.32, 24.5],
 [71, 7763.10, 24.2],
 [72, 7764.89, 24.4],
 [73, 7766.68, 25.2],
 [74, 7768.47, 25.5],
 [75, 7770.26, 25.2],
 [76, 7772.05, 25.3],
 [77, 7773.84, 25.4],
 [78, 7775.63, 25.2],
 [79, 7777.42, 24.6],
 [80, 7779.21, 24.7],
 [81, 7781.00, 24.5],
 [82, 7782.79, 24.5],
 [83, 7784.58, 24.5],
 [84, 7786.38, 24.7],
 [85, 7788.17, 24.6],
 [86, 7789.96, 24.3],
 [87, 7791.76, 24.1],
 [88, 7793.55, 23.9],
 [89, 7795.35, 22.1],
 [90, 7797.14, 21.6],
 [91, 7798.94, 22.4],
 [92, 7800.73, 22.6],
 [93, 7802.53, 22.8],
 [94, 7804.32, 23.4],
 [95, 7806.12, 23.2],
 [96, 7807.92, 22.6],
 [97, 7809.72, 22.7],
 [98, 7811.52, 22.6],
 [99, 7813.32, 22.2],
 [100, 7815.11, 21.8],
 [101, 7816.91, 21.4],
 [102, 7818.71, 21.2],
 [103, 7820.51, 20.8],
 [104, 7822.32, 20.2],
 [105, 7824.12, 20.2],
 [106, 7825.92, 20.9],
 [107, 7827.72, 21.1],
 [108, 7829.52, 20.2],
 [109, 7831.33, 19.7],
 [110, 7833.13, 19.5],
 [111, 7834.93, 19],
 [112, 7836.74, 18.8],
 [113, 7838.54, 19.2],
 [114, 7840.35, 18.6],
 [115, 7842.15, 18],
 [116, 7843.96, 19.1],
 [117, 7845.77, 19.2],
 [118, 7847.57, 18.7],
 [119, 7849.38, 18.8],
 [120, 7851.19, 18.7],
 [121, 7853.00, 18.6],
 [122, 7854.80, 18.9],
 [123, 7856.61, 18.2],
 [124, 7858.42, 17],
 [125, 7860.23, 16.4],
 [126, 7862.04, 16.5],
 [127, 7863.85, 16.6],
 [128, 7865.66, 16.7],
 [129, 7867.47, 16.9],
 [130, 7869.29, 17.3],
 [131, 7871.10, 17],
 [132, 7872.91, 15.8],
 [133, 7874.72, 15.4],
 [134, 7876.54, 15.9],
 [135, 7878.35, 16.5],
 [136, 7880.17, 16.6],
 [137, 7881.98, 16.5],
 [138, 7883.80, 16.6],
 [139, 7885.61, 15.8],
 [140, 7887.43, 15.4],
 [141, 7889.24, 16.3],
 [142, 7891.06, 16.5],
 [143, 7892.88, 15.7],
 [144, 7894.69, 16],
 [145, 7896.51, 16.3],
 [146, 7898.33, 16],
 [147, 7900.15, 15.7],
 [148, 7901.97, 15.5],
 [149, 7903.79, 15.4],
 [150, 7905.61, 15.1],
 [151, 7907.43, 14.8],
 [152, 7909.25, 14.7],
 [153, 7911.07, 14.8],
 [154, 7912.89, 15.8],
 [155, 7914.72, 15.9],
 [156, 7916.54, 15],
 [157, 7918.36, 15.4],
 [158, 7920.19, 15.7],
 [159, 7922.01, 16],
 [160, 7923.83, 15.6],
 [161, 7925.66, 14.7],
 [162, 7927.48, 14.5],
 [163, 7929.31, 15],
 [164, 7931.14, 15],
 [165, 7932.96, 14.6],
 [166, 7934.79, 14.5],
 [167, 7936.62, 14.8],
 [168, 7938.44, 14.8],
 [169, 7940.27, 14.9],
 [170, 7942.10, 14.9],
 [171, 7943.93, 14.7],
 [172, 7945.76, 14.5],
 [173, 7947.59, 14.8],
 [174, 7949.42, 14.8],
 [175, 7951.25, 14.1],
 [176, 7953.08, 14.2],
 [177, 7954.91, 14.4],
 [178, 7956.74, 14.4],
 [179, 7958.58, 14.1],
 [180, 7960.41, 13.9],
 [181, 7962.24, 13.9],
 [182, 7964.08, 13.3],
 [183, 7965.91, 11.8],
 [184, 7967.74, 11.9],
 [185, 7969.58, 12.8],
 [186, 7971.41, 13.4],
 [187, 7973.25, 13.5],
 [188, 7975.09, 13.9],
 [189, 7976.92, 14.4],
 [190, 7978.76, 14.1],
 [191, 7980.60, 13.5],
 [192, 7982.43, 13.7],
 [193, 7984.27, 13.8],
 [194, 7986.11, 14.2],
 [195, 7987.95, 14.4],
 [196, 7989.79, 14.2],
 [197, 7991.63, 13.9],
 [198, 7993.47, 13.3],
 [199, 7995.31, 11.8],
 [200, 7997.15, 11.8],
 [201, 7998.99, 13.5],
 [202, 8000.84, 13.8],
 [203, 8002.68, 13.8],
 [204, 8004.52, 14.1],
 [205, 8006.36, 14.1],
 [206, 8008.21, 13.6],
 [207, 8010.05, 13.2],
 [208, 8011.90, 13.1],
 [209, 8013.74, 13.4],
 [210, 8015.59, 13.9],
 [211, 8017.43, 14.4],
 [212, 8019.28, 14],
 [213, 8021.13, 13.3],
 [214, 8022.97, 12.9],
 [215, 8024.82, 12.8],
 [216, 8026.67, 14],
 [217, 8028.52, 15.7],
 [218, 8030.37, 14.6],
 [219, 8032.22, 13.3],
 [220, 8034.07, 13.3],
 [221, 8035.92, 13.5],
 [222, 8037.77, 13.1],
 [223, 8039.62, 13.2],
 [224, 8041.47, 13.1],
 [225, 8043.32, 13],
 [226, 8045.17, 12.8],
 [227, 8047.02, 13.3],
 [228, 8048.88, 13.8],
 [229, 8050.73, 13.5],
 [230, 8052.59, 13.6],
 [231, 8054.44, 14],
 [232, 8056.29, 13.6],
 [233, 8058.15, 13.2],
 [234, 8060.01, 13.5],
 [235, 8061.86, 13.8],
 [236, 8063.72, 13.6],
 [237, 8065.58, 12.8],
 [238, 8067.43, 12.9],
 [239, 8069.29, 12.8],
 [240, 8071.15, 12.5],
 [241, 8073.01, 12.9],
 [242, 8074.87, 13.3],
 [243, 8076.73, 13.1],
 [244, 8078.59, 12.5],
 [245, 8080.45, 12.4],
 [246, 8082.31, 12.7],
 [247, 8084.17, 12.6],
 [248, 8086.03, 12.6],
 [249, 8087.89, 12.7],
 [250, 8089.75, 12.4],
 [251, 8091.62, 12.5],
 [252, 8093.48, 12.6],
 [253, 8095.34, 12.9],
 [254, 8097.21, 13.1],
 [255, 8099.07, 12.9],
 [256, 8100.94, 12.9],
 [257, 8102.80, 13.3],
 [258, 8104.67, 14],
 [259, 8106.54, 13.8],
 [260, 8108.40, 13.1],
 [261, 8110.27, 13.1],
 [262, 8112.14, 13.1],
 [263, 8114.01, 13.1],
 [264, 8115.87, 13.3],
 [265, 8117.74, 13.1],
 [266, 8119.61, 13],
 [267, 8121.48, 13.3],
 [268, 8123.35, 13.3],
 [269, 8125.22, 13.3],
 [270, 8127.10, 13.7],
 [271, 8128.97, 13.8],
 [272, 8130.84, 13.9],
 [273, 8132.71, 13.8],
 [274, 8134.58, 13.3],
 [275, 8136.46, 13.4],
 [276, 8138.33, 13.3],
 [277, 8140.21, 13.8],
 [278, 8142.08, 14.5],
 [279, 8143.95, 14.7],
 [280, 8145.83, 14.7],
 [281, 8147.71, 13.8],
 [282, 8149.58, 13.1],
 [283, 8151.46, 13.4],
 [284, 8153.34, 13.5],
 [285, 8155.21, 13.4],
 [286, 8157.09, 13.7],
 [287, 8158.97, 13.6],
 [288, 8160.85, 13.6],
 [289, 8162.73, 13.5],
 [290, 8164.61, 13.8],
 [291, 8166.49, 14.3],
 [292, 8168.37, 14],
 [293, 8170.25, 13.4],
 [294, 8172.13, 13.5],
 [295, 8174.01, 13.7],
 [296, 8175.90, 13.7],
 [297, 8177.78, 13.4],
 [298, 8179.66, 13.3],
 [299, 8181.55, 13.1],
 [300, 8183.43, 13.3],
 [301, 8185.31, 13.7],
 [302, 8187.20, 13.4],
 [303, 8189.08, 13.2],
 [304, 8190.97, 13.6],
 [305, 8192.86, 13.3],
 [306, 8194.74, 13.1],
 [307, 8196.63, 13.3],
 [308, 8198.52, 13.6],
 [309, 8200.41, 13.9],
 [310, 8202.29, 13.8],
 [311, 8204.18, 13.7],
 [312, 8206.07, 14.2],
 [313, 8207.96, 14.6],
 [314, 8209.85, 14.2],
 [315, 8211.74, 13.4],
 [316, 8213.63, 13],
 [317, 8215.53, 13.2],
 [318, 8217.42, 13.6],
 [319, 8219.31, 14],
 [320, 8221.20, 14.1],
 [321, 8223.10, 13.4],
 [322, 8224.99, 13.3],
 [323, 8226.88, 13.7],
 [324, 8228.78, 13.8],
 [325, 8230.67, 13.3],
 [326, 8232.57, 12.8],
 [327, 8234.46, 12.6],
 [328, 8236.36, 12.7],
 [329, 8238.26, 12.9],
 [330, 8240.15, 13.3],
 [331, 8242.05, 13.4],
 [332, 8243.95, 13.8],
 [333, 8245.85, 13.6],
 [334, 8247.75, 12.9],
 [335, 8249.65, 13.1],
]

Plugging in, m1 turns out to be 0.11 mag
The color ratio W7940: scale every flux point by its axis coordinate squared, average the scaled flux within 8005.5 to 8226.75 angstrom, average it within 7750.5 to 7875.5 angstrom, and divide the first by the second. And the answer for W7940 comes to 0.68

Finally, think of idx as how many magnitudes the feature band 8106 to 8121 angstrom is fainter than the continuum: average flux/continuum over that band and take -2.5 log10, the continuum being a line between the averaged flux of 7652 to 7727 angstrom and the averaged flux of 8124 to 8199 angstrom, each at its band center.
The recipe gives 0.07 mag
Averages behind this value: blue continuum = 18.1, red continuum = 13.6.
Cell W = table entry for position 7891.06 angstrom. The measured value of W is 16.5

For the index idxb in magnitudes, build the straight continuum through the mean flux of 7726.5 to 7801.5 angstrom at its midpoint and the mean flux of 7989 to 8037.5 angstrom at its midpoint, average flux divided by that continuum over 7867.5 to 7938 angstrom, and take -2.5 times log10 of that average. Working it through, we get 0.16 mag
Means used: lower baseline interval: 23.7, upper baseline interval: 13.6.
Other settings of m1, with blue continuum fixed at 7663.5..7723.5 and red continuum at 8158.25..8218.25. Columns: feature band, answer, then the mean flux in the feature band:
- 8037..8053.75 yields 0.13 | 13.3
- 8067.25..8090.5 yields 0.15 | 12.7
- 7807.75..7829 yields -0.25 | 21.4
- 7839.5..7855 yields -0.12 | 18.7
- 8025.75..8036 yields 0.07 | 14.1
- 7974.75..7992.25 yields 0.11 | 14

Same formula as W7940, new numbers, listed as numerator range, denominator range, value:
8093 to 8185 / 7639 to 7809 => 0.72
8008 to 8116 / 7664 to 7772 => 0.70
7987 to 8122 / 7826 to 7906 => 0.80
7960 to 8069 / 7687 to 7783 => 0.67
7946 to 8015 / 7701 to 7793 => 0.64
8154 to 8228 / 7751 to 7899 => 0.72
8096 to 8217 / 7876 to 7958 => 0.94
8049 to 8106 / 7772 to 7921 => 0.72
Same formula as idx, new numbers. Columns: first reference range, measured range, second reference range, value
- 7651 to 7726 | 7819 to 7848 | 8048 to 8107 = -0.209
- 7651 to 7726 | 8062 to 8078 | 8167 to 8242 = 0.131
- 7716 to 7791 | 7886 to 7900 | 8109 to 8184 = 0.236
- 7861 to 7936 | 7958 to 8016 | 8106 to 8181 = 0.112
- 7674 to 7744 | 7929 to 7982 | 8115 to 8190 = 0.151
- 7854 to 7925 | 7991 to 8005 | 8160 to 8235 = 0.153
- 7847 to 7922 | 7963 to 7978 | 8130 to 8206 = 0.181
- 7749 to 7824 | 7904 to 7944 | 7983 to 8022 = 0.146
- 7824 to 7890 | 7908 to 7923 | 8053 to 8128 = 0.084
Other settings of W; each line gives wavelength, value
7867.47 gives 16.9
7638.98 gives 17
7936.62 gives 14.8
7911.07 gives 14.8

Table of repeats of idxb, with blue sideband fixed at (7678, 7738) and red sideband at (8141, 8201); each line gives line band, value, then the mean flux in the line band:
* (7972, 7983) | 0.15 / 13.8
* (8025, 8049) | 0.13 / 13.6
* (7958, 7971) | 0.23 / 13.1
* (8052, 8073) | 0.13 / 13.3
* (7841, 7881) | 0.00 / 17.4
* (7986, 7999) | 0.18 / 13.3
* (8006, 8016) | 0.15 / 13.5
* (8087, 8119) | 0.11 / 13.1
